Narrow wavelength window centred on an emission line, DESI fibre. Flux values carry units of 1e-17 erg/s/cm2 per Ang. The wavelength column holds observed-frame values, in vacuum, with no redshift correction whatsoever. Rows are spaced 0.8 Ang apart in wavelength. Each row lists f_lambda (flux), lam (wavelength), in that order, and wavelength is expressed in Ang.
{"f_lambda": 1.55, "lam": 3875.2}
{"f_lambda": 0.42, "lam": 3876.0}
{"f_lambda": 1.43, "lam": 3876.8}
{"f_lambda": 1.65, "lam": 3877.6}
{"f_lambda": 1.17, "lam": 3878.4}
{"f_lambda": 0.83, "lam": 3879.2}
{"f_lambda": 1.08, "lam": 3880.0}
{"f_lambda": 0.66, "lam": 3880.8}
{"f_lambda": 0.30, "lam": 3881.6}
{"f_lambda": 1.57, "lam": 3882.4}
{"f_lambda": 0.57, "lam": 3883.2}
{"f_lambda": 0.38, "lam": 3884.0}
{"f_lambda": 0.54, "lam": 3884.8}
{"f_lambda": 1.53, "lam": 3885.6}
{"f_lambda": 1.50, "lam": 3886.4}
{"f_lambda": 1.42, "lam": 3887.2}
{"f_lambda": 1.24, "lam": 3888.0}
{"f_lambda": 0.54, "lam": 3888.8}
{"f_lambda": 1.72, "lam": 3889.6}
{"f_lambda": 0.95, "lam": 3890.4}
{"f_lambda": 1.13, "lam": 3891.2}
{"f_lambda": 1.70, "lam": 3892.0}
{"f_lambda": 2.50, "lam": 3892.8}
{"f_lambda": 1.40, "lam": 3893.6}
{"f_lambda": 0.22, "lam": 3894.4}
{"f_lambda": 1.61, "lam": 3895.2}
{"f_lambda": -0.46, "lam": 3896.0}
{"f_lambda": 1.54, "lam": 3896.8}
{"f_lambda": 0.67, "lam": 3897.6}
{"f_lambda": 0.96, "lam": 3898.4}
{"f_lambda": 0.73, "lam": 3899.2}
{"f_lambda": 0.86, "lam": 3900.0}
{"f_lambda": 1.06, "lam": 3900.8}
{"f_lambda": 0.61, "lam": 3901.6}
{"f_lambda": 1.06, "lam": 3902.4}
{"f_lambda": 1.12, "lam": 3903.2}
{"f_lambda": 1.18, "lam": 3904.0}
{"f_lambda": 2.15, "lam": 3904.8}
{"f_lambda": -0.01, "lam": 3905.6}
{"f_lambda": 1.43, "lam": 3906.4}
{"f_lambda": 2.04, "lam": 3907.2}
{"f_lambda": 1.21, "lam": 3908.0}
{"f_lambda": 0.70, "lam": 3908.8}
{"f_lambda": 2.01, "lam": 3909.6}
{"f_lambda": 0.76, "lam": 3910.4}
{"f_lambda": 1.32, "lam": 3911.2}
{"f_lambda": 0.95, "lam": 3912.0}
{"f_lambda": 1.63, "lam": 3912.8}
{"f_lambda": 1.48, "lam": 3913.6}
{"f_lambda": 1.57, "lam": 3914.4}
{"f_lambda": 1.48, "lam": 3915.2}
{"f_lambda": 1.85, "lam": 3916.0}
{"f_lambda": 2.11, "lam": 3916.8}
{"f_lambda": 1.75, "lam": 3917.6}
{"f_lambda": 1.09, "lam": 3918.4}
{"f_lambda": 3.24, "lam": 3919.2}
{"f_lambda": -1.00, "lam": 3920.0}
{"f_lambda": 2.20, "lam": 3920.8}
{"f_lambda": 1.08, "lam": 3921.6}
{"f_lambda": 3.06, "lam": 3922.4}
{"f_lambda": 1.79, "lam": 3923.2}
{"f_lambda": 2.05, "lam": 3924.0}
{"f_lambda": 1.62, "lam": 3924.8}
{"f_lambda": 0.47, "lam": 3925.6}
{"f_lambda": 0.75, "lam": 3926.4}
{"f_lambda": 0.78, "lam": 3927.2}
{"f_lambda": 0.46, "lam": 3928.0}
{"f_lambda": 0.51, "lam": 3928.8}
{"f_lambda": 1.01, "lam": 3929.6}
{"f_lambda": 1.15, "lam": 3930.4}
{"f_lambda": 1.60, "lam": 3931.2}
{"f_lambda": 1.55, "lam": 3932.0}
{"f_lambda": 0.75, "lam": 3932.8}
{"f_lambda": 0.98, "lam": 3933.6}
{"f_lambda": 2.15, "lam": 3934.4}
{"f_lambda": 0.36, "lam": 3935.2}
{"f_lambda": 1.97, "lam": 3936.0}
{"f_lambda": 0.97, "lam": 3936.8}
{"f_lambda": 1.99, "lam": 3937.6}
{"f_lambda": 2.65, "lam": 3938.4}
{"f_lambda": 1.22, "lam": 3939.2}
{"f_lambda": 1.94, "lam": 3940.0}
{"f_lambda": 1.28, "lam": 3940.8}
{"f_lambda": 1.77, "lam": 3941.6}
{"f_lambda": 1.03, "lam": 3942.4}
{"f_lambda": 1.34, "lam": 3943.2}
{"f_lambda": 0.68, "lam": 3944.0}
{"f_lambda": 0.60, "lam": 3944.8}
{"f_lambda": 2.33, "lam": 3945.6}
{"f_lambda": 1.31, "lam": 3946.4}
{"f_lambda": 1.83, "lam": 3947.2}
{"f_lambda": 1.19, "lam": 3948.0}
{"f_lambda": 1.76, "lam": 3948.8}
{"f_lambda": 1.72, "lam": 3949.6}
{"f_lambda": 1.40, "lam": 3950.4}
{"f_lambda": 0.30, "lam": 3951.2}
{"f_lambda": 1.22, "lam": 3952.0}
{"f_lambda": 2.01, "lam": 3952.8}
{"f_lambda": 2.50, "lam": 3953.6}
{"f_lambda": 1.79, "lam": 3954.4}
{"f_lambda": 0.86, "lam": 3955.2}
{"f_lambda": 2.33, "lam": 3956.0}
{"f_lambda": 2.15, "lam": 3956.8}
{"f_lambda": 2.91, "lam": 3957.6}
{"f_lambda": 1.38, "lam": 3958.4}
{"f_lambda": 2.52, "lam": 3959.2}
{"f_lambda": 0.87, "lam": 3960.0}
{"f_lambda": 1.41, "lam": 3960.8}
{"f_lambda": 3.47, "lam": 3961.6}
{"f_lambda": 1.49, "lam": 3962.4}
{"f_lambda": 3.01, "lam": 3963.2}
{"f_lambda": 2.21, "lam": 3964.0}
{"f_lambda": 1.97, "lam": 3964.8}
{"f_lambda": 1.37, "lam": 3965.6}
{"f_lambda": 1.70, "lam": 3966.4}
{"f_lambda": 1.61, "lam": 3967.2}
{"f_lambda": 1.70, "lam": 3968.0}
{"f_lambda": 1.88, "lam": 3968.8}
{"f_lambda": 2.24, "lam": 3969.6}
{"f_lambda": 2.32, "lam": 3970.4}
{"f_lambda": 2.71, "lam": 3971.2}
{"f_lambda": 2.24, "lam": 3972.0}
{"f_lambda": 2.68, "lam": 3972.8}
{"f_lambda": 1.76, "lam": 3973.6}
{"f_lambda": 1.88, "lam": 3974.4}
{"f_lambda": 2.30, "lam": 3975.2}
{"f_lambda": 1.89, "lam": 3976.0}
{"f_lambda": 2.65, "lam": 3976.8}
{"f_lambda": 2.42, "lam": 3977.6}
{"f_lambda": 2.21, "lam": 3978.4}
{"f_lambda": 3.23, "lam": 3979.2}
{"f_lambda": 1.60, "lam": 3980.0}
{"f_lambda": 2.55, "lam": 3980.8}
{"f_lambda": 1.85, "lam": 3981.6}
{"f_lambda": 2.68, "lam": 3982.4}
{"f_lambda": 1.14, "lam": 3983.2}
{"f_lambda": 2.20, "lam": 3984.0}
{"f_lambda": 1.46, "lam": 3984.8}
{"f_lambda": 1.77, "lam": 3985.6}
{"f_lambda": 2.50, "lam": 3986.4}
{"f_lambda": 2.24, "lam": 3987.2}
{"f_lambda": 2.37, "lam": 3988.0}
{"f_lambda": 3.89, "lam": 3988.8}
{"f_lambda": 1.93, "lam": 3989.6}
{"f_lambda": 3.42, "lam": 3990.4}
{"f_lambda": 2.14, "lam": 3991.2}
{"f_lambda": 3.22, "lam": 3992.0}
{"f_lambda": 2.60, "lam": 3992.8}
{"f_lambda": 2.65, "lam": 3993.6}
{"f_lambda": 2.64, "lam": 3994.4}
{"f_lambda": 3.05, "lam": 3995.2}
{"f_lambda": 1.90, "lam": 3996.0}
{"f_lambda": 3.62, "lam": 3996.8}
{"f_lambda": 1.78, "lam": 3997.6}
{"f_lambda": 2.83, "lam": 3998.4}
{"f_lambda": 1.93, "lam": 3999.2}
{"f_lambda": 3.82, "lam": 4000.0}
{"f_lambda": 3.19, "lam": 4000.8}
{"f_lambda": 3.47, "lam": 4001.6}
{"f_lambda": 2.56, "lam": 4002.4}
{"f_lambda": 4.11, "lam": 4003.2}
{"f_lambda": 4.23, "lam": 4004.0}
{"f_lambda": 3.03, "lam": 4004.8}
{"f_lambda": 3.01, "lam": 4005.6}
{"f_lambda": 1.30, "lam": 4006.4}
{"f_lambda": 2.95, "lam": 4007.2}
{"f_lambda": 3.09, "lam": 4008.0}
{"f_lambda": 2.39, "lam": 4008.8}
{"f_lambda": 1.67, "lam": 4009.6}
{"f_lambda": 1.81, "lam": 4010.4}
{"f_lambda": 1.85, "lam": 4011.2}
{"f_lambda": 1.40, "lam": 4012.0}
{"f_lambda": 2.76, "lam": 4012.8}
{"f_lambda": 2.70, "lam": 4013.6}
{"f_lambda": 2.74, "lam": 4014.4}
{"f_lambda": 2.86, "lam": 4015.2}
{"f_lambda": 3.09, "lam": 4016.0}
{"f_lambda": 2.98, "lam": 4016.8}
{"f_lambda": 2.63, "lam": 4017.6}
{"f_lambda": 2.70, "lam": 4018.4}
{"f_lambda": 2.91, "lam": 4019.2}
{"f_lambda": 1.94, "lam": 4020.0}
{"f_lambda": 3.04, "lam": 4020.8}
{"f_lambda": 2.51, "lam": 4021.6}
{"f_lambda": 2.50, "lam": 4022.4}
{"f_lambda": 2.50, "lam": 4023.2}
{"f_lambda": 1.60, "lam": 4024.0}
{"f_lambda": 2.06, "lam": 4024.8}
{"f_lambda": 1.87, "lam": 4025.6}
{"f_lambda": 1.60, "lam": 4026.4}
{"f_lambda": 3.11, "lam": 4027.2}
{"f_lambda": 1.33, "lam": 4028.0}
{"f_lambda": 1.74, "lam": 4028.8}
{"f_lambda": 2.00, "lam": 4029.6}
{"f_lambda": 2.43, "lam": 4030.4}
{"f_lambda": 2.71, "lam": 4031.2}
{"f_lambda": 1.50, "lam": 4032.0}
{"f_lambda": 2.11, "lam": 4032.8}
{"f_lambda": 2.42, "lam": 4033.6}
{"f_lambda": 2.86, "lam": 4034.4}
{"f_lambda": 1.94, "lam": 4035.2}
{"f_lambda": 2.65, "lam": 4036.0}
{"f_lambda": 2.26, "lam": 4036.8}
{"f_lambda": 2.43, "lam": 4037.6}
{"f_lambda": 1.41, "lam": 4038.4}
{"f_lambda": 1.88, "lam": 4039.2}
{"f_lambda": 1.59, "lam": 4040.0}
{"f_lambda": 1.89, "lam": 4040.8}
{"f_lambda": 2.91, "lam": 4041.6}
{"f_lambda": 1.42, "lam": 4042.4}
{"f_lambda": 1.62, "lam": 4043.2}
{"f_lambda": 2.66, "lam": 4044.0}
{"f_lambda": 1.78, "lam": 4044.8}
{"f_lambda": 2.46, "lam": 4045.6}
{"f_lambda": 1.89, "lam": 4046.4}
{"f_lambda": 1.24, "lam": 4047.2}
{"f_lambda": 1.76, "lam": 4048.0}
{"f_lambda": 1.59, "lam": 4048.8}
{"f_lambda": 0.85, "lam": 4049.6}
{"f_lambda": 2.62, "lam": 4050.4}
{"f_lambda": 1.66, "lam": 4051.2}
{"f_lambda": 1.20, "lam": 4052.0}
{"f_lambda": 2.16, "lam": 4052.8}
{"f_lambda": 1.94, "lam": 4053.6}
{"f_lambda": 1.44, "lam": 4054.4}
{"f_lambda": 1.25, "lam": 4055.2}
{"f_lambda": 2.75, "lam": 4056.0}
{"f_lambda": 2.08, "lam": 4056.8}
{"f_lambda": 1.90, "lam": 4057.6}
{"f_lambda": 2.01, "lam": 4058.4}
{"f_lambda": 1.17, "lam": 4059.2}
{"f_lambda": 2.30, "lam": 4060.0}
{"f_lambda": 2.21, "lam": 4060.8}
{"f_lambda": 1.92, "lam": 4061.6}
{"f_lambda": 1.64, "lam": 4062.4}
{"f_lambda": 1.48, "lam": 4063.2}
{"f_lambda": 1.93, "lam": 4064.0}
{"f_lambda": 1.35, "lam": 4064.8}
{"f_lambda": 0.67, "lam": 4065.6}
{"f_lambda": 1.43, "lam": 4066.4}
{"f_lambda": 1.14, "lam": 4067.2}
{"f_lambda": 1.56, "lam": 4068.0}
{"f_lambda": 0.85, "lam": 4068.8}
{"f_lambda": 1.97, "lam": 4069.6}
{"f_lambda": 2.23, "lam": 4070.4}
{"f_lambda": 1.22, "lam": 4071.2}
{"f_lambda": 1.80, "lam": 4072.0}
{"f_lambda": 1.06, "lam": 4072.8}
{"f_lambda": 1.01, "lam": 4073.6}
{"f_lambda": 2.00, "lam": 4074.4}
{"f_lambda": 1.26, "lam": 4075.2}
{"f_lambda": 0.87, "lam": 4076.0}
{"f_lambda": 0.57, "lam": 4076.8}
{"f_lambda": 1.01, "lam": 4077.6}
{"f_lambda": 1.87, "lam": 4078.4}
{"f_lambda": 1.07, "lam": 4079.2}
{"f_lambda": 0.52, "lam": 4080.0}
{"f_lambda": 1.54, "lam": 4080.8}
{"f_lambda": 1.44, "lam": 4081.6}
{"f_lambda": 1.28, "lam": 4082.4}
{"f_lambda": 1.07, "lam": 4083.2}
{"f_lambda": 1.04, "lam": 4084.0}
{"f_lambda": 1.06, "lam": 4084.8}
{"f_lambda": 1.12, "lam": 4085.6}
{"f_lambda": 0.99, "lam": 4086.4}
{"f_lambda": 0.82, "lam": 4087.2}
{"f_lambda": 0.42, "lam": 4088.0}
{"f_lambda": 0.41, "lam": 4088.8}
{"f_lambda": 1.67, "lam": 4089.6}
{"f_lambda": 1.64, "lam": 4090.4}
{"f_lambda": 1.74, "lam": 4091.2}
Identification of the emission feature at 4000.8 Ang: C IV 1549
